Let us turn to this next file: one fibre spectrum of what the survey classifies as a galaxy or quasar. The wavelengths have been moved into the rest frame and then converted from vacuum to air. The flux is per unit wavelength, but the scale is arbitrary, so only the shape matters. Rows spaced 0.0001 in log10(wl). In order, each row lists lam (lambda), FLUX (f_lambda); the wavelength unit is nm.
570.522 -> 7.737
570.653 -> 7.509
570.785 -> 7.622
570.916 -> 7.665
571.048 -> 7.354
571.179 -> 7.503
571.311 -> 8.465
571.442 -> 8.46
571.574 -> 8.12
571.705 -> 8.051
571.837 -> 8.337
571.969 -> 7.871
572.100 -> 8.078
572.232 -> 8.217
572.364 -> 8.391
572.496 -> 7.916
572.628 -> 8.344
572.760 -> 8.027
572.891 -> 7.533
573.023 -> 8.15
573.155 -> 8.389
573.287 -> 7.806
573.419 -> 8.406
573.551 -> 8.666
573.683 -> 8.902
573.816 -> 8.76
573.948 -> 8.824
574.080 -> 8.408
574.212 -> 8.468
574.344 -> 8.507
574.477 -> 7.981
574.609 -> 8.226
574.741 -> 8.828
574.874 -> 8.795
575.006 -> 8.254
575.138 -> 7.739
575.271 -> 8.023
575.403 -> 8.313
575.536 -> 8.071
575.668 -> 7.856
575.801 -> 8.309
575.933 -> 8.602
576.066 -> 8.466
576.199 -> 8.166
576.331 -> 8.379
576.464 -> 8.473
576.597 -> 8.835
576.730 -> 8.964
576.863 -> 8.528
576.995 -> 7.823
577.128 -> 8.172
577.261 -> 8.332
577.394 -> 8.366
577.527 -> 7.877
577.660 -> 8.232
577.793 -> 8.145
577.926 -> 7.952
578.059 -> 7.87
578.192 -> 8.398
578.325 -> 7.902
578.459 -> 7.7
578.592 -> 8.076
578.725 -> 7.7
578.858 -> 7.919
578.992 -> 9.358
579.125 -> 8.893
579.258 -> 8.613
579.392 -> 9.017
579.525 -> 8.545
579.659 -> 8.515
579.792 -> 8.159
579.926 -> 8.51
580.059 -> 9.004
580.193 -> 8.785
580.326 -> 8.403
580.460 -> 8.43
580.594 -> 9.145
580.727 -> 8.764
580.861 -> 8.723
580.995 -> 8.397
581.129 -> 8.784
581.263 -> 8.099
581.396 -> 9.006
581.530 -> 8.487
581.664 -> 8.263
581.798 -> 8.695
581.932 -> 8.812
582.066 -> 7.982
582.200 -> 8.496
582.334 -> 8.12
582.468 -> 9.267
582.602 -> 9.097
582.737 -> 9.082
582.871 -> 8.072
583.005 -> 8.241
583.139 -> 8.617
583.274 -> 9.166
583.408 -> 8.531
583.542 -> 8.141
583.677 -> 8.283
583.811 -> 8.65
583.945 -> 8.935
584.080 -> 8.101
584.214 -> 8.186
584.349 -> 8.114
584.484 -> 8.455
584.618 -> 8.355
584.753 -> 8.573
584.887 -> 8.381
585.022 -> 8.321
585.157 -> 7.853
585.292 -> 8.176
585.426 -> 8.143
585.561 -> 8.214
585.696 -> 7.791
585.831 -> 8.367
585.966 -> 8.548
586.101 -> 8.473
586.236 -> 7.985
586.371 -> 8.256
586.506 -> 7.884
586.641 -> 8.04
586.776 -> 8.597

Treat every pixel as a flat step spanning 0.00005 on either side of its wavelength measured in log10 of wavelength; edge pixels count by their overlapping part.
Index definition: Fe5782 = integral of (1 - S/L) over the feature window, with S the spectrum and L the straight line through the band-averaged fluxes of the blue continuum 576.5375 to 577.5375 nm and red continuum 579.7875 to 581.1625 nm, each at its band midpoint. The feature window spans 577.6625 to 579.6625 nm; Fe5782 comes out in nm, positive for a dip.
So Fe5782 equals 0.05 nm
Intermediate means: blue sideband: 8.39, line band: 8.3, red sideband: 8.66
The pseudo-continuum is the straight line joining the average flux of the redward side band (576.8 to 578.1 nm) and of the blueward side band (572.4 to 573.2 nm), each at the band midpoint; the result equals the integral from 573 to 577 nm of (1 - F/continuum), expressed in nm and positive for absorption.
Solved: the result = -0.146 nm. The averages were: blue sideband 8.07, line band 8.4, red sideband 8.14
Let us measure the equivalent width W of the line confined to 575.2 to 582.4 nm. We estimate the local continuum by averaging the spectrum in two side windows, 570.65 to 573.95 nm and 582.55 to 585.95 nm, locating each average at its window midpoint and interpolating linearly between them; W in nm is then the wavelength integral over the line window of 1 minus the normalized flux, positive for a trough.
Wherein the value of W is -0.110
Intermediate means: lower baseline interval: 8.13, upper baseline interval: 8.39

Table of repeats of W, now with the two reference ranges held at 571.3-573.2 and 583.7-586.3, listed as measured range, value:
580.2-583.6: -0.14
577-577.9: 0.01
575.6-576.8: -0.04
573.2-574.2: -0.04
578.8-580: -0.06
